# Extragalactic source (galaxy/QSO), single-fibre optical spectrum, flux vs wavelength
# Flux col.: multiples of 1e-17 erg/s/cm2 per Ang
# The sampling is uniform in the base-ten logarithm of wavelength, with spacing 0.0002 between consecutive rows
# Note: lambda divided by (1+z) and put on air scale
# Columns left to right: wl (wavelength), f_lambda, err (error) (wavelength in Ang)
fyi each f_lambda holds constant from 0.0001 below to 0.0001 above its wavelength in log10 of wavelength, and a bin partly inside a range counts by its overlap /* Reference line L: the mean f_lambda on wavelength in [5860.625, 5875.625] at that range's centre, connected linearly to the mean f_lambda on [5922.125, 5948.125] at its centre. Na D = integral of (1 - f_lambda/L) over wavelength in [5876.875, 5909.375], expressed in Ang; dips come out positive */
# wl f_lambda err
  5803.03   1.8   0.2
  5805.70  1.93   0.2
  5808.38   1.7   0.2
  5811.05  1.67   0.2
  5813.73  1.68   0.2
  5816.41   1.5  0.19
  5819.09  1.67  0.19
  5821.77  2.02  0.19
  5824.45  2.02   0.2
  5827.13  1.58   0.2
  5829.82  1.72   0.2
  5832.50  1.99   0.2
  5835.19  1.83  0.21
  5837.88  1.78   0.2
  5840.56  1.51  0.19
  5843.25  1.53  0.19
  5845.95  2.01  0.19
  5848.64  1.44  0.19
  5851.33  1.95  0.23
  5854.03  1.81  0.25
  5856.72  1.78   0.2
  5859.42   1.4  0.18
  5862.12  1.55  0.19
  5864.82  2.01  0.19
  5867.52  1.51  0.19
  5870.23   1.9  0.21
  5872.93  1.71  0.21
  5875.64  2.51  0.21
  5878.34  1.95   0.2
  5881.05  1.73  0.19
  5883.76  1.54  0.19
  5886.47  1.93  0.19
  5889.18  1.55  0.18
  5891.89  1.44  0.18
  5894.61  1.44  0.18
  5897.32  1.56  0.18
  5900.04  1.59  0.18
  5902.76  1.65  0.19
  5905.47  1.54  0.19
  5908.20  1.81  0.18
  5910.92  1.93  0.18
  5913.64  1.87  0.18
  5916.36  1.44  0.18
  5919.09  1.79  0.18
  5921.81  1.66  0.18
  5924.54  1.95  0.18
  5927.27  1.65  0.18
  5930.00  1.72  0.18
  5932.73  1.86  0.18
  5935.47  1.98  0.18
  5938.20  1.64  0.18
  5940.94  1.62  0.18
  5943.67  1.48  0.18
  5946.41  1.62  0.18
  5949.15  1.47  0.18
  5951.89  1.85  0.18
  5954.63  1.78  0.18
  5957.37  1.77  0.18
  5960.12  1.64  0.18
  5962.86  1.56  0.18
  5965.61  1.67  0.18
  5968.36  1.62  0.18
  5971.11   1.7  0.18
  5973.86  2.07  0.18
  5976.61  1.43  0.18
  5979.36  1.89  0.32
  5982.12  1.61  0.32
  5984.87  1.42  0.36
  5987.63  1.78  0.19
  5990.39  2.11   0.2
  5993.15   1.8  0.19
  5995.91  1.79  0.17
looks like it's 2.28 Ang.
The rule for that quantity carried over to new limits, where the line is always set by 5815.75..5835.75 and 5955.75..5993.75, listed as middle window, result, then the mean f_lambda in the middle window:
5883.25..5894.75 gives 1.1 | 1.6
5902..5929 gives 0.3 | 1.73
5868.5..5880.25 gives -1.4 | 1.99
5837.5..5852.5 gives 0.8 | 1.7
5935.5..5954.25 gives 0.9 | 1.65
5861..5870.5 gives 0.3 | 1.73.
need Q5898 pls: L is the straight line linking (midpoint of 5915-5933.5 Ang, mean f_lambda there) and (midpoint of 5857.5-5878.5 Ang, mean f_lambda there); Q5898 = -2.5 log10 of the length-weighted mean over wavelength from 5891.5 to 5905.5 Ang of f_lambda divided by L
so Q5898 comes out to 0.14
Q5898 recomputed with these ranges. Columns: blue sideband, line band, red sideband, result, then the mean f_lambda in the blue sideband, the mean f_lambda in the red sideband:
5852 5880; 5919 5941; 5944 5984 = -0.03 mag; 1.82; 1.68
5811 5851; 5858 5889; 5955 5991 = -0.04 mag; 1.74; 1.71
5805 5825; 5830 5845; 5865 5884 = 0.04 mag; 1.76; 1.86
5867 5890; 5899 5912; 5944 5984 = 0.05 mag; 1.83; 1.68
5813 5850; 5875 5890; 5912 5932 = -0.07 mag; 1.74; 1.73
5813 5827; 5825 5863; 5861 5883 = 0.06 mag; 1.77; 1.85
